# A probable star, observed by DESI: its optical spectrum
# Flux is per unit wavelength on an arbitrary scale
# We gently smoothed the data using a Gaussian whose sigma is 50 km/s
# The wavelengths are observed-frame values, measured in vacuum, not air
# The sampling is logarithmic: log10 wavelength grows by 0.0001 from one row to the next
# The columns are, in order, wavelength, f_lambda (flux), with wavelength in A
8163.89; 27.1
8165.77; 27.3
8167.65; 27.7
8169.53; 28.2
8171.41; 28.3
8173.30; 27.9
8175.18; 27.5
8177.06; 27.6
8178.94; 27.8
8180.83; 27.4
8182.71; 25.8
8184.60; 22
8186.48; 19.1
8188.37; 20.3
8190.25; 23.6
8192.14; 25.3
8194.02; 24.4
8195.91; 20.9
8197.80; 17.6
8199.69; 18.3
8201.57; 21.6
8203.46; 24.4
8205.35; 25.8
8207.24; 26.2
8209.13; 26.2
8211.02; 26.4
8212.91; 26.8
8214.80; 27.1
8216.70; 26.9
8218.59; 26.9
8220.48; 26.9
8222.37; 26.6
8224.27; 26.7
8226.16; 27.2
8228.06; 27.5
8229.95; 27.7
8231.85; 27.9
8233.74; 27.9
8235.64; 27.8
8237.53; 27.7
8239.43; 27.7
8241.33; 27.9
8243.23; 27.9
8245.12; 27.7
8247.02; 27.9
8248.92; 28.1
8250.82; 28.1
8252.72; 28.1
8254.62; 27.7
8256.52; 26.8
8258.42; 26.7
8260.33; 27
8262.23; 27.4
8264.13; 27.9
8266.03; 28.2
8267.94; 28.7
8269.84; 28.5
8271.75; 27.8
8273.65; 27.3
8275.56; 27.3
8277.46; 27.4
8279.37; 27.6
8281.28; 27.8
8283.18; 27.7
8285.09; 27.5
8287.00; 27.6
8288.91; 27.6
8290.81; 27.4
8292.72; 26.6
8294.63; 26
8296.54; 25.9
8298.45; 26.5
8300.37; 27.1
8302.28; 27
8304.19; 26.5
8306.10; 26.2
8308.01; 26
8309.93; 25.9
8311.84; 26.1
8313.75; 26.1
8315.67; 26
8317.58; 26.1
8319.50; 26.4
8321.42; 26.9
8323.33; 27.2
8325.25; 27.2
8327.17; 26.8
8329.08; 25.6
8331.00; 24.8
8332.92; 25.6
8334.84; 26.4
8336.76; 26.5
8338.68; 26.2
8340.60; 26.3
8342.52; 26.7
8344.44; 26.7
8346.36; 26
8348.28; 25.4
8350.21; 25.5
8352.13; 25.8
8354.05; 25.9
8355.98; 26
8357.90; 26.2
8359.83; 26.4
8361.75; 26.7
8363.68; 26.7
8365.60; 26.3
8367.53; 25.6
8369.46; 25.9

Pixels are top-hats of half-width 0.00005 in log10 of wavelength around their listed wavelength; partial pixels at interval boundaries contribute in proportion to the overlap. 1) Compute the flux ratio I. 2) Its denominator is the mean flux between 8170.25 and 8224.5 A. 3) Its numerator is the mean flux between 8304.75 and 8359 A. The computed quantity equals 1.05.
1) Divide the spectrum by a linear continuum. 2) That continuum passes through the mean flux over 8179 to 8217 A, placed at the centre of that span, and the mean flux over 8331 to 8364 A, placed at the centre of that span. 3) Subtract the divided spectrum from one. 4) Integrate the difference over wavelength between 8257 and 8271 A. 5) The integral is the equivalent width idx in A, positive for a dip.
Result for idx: -1.6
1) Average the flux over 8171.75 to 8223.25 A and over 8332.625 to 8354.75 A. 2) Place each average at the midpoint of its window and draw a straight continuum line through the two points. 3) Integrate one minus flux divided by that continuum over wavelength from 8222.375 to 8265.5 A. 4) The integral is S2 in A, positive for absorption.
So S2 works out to -4.1 A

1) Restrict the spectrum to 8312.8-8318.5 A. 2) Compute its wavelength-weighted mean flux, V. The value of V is 26.1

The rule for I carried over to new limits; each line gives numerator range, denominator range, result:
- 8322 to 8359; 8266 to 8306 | 0.96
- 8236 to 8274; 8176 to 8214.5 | 1.16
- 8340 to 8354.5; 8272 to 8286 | 0.95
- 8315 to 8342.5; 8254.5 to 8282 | 0.95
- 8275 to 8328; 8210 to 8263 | 0.98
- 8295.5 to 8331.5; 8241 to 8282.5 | 0.95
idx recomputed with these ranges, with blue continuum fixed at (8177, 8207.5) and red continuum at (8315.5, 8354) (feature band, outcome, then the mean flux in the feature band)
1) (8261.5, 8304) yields -3.84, 27.4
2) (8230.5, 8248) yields -2.61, 27.8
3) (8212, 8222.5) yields -1.38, 26.9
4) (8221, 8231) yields -1.34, 27.1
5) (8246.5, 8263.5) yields -2.07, 27.5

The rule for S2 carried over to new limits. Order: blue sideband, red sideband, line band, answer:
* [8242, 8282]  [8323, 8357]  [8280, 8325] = 0.3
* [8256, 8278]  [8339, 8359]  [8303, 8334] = 0.5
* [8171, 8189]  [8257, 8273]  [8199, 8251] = -0.1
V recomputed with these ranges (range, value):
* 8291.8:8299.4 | 26.2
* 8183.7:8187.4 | 20.6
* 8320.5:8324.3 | 27.1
